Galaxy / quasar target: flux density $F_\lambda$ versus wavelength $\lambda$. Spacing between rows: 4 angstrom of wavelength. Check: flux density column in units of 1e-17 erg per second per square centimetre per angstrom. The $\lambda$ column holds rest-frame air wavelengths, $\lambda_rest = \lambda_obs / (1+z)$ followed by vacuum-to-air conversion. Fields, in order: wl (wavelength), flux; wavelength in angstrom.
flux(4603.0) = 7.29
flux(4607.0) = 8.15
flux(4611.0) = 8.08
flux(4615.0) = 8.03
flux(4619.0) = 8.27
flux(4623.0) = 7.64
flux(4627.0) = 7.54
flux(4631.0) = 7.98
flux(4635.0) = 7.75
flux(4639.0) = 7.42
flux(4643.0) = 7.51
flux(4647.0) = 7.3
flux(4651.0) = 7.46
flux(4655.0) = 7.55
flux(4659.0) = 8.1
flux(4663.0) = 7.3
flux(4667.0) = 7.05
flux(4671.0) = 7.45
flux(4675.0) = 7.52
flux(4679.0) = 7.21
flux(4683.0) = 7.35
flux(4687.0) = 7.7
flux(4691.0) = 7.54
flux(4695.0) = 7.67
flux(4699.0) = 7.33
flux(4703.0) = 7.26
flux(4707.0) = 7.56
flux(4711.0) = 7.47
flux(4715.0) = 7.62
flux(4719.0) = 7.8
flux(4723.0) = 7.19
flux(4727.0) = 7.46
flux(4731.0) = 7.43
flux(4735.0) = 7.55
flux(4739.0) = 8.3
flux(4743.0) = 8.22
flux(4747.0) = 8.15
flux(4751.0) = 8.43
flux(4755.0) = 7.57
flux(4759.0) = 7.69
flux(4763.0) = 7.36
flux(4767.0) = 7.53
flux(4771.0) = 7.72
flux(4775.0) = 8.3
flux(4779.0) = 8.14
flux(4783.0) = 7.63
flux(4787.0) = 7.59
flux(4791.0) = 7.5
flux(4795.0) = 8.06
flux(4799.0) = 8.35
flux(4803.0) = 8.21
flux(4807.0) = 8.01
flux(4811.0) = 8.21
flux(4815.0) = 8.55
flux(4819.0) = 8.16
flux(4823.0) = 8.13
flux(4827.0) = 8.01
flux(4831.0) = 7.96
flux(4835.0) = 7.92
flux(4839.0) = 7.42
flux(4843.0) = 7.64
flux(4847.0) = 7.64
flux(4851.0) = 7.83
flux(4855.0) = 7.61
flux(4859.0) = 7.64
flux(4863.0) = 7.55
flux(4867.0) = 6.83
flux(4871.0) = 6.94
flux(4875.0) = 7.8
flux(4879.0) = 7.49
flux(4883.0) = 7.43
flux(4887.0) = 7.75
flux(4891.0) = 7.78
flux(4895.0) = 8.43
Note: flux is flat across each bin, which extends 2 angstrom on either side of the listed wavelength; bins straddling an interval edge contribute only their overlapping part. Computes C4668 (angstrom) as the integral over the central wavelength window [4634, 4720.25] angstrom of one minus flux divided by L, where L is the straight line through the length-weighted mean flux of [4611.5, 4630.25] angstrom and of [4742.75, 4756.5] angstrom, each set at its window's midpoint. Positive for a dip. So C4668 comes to 5.3 angstrom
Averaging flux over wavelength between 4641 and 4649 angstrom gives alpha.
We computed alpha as 7.4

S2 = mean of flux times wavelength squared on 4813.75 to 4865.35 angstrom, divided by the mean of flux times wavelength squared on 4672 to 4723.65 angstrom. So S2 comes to 1.1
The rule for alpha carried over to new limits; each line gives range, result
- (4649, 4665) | 7.6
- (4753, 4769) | 7.54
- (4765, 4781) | 7.92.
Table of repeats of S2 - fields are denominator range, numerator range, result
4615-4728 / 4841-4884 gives 1.08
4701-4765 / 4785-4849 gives 1.07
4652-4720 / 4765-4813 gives 1.11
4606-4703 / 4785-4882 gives 1.10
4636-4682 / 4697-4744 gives 1.05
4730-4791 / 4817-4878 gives 1.01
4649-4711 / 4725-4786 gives 1.08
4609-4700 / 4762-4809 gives 1.10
